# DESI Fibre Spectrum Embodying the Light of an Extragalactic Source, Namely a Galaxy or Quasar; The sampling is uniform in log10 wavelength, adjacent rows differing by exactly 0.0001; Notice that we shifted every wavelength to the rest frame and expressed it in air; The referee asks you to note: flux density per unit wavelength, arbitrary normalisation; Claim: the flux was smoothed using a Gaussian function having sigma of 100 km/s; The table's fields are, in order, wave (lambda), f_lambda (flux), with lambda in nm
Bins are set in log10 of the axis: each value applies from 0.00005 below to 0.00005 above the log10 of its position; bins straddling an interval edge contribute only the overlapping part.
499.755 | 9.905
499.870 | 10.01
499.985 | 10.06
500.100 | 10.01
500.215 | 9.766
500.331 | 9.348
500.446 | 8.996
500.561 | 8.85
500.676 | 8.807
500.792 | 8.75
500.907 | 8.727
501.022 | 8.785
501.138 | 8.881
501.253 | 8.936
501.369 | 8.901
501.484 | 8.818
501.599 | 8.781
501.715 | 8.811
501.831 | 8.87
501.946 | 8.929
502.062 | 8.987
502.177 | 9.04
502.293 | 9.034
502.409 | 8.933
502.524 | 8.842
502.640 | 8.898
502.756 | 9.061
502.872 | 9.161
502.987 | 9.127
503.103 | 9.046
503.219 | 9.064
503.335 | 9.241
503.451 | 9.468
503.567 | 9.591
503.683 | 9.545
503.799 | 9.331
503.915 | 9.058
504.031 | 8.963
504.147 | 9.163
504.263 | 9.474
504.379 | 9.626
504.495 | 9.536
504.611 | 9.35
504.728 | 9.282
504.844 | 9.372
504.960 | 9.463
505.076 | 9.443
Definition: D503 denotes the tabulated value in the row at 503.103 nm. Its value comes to 9.046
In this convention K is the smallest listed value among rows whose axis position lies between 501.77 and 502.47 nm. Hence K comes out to 8.87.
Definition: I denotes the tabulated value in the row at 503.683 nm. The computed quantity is 9.545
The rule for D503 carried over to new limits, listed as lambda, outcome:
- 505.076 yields 9.443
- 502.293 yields 9.034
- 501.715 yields 8.811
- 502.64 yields 8.898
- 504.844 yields 9.372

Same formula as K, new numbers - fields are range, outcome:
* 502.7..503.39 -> 9.046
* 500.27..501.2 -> 8.727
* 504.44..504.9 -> 9.282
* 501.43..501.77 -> 8.781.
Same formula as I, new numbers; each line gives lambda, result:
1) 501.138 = 8.881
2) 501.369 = 8.901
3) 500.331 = 9.348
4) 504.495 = 9.536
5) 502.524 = 8.842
